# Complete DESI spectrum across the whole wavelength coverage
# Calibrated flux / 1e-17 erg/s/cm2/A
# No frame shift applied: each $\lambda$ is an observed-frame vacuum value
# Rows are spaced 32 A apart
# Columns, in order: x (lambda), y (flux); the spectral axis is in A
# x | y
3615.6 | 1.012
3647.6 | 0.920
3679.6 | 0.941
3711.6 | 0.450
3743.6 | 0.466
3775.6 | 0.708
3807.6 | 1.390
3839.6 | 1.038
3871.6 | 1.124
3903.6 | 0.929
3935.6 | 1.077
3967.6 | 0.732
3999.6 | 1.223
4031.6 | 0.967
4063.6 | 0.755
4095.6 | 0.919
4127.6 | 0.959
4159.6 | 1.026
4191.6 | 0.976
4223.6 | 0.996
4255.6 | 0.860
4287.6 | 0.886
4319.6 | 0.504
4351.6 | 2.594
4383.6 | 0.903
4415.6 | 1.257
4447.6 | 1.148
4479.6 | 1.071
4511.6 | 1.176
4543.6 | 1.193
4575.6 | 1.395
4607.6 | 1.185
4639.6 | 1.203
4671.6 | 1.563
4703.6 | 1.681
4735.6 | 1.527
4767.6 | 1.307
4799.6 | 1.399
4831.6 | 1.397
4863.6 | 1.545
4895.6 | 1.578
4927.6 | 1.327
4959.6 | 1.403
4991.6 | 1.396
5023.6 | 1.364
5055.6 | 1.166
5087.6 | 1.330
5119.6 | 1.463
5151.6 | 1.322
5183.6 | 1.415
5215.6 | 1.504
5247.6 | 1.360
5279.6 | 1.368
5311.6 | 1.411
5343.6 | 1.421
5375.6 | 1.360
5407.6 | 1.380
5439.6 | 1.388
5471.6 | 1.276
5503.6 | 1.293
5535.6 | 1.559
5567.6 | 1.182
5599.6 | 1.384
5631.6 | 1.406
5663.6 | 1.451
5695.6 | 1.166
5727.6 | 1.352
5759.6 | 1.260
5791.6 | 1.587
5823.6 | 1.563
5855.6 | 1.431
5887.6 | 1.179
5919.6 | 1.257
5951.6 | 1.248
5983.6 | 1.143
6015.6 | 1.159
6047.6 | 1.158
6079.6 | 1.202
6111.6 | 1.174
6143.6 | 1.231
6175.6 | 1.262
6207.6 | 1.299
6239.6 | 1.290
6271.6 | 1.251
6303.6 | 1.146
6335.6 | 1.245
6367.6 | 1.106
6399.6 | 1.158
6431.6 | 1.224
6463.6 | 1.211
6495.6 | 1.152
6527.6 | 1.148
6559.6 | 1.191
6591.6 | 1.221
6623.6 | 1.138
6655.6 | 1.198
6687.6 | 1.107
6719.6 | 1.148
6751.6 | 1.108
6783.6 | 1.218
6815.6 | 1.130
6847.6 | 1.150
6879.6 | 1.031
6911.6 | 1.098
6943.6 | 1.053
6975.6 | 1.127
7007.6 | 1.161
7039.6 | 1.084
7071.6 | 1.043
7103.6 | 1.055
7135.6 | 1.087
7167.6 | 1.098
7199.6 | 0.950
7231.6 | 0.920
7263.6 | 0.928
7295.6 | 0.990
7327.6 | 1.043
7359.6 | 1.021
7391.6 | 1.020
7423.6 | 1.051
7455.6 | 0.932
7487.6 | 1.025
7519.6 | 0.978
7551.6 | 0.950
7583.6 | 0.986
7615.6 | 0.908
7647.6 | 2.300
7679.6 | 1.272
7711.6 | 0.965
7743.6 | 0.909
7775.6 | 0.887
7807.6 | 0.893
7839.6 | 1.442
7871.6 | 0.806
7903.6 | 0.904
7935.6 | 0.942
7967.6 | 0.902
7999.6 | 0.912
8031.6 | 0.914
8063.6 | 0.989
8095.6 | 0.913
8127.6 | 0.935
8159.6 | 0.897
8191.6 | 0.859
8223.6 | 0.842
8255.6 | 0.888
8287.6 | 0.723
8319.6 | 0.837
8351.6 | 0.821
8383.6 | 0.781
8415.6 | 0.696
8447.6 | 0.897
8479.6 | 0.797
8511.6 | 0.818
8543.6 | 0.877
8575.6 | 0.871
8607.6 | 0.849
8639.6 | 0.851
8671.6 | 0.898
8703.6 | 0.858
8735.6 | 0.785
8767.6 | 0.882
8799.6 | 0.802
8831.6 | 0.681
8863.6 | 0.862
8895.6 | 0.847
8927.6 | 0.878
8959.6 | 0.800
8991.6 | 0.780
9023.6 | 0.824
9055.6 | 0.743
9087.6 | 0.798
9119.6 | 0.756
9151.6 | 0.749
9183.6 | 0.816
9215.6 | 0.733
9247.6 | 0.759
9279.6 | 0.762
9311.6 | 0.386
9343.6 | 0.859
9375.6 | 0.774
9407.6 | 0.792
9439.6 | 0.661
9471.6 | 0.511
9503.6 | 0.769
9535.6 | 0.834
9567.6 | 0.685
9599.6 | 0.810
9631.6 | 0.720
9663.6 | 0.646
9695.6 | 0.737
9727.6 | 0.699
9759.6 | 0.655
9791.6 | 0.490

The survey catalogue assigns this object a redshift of 0.17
